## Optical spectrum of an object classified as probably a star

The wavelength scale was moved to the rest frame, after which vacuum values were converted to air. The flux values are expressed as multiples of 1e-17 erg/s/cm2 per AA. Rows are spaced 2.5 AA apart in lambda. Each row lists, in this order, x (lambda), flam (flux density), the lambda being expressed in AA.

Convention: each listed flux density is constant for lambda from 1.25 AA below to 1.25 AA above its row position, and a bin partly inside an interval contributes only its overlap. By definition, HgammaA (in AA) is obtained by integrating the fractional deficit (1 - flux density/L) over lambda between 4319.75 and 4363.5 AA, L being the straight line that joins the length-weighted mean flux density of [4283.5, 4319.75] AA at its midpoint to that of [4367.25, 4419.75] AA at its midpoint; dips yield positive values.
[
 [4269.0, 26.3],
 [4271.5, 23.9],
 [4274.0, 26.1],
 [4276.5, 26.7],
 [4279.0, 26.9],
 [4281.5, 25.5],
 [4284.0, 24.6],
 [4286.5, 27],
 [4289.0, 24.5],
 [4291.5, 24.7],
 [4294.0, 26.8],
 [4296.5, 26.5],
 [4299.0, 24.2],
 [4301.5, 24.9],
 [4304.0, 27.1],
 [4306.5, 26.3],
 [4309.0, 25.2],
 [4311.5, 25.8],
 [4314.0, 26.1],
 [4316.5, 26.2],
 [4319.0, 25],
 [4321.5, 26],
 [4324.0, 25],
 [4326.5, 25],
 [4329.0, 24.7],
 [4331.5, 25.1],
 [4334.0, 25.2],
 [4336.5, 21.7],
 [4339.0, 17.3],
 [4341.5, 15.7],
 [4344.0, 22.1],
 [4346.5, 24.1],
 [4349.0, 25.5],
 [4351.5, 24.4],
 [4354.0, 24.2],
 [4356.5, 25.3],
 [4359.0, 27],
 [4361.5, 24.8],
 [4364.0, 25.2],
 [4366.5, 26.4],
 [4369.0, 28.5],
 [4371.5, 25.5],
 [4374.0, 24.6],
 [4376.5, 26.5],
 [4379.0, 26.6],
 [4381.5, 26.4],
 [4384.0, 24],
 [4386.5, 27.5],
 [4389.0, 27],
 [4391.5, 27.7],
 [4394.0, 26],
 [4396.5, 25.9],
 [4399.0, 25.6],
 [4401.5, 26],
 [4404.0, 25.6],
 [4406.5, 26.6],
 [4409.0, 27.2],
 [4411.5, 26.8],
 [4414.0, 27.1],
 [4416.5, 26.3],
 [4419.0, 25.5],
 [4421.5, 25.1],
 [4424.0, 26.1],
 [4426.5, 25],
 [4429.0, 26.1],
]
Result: 3.7 AA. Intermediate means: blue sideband 25.7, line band 23.8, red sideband 26.3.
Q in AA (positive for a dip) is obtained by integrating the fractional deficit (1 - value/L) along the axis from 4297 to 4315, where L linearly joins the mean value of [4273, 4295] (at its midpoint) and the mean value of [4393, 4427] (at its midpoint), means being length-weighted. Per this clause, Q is 0.1 AA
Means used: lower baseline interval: 25.9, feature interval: 25.7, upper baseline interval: 26.1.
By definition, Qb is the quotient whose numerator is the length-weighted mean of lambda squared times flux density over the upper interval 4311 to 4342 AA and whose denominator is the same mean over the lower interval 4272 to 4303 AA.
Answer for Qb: 0.9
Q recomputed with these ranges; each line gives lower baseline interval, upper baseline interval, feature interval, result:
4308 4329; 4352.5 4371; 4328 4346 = 2.74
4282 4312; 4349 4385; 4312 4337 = 0.51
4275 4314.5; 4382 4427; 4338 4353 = 2.51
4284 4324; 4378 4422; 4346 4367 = 0.66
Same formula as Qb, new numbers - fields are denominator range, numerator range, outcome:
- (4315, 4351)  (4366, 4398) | 1.15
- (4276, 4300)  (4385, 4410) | 1.08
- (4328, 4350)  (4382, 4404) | 1.20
